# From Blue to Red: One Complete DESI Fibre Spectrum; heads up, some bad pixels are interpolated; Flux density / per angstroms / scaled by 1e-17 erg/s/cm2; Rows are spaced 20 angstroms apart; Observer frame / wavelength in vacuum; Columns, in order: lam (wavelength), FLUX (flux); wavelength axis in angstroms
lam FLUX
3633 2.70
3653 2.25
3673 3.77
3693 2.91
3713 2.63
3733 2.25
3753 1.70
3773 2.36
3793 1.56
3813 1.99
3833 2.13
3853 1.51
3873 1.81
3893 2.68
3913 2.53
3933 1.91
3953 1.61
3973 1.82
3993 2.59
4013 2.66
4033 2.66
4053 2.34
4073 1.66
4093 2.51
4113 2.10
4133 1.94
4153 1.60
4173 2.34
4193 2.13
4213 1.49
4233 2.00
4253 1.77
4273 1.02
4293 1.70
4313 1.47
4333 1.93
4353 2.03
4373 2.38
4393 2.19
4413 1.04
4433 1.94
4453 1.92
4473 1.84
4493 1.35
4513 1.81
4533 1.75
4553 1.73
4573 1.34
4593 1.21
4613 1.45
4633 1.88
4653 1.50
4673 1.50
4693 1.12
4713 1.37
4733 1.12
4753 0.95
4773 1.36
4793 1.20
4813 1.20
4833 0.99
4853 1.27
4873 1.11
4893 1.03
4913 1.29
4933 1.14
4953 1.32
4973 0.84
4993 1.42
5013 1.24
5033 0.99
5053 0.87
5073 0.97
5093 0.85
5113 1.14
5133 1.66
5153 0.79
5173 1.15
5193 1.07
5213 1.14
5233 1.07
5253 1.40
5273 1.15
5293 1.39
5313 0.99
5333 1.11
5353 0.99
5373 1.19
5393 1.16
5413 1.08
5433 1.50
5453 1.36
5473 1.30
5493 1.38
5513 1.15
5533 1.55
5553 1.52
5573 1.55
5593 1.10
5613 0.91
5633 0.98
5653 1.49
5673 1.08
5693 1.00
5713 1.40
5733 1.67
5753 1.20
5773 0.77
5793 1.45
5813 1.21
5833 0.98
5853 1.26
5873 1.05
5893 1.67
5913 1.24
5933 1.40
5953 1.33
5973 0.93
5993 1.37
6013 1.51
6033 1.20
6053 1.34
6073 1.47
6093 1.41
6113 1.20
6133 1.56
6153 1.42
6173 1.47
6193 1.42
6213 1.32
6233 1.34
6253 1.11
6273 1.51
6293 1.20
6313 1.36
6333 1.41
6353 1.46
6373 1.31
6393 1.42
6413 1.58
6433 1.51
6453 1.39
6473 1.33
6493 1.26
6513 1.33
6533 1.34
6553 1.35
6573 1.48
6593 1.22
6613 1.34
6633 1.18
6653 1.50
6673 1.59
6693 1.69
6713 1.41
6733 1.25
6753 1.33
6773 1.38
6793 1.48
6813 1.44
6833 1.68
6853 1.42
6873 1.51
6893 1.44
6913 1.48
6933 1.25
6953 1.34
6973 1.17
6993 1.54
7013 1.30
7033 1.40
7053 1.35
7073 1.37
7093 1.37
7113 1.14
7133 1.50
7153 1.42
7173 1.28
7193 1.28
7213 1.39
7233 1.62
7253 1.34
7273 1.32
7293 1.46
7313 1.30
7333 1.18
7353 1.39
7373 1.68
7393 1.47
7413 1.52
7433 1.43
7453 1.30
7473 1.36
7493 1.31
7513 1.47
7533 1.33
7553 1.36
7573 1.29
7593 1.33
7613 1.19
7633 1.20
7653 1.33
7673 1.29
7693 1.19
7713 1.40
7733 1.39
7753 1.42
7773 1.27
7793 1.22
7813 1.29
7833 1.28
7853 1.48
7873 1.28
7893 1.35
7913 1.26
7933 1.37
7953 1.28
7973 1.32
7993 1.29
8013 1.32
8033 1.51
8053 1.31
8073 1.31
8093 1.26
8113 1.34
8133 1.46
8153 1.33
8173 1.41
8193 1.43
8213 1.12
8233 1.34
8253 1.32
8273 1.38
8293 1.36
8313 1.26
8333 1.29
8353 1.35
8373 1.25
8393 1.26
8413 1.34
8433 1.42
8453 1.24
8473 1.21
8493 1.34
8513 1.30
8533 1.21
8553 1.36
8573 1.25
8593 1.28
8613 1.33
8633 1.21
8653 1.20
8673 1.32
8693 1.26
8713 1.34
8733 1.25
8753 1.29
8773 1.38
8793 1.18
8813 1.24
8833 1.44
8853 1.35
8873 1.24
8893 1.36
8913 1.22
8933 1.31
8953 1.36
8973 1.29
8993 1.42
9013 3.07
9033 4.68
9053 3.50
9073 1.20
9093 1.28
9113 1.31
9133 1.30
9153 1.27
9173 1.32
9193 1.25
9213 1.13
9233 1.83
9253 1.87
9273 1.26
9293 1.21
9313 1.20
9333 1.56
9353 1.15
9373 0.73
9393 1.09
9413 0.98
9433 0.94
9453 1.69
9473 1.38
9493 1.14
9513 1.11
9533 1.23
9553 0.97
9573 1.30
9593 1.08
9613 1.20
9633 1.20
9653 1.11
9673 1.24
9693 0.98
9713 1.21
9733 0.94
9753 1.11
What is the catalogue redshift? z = 0.375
